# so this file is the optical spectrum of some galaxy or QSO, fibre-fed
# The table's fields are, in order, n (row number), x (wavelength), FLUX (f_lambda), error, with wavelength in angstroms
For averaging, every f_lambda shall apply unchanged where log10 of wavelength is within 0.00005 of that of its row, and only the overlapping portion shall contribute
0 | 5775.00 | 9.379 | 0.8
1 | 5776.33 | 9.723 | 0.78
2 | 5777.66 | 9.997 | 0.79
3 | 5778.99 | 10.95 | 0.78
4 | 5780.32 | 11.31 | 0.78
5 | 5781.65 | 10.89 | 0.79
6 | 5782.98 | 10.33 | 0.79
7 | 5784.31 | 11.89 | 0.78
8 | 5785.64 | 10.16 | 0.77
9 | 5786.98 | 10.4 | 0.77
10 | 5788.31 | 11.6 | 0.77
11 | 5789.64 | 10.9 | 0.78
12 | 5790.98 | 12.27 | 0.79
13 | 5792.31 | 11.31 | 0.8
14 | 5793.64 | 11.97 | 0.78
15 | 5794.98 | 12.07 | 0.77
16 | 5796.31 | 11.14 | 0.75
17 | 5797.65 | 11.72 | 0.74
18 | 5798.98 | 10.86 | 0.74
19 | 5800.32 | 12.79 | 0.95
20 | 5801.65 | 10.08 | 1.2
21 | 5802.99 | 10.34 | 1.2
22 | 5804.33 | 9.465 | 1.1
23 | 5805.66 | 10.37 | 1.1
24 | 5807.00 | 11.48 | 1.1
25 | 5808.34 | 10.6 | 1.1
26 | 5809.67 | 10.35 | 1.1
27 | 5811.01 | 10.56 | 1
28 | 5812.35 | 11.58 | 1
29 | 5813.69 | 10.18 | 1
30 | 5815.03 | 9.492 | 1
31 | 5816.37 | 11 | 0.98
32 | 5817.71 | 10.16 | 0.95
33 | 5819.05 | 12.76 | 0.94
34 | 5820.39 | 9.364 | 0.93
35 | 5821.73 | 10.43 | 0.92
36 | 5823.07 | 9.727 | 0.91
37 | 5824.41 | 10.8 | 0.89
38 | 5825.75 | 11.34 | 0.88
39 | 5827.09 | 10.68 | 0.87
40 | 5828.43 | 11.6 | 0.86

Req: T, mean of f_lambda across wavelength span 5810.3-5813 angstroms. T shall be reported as 11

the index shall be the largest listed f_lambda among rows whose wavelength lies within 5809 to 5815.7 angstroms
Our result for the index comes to 11.58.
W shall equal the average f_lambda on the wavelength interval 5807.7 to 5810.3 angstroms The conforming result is 10.5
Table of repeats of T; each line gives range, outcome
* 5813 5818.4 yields 10.2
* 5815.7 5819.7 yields 11.3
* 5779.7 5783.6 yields 10.9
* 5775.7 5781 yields 10.5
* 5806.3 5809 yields 11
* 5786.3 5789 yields 11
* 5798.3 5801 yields 11.8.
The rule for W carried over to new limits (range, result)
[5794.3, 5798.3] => 11.6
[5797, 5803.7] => 11.1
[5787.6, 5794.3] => 11.6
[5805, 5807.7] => 10.9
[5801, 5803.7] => 10.2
